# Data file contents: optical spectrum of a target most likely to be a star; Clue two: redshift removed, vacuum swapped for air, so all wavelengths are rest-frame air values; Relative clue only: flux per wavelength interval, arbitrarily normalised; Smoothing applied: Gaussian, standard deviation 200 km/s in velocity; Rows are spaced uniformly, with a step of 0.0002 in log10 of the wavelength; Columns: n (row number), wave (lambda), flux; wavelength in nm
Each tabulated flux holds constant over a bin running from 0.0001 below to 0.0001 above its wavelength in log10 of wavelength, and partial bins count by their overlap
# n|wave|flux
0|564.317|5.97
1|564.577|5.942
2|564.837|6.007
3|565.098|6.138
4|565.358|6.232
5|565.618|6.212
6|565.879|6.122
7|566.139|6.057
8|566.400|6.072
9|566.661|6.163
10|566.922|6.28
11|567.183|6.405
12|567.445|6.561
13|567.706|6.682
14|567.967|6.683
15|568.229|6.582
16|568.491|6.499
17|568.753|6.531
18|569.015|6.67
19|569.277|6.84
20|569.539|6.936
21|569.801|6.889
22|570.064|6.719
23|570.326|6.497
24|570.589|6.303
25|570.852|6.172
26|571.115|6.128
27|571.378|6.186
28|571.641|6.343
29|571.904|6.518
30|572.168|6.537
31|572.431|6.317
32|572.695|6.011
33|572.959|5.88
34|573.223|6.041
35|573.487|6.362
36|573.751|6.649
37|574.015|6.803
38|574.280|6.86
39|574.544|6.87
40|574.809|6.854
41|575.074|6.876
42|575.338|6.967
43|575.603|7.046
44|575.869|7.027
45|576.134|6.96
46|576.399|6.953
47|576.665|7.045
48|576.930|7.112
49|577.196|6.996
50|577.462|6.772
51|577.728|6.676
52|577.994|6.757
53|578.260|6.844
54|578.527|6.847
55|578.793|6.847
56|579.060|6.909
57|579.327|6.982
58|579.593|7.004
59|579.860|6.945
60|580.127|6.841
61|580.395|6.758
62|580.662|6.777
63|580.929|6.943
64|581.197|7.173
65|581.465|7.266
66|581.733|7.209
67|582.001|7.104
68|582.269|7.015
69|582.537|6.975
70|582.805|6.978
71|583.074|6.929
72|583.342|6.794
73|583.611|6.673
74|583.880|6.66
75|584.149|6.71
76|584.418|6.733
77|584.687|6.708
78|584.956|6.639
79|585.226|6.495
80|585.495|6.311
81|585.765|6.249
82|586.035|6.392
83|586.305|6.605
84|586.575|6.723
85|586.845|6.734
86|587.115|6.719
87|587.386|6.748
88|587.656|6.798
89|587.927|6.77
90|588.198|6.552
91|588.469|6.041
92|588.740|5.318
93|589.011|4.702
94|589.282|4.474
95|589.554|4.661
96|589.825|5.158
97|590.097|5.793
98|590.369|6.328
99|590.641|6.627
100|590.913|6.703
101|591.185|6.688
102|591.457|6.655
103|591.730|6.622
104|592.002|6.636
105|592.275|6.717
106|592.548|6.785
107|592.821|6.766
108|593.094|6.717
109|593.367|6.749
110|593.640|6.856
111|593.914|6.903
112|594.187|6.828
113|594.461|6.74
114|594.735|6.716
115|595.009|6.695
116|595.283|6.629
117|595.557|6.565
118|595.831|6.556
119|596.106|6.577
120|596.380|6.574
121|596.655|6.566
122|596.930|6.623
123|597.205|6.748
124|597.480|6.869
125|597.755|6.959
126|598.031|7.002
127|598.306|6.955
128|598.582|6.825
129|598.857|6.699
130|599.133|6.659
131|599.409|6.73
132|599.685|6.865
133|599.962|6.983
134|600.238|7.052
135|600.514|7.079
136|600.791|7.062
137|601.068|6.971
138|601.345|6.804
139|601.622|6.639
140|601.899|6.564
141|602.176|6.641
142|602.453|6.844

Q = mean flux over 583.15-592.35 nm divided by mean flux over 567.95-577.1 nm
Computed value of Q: 1.0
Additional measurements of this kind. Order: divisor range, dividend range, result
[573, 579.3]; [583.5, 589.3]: 0.94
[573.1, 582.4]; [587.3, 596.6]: 0.93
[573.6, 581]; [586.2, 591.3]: 0.89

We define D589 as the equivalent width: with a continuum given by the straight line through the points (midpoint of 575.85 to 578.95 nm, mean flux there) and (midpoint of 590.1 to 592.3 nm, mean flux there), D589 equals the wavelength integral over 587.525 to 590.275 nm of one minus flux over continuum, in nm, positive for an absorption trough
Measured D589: 0.41 nm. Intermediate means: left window 6.9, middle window 5.63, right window 6.57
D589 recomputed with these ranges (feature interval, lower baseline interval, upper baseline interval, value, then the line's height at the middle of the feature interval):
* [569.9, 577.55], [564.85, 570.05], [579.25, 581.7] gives 0.10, 6.7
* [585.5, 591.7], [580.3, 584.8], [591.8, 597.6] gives 0.58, 6.81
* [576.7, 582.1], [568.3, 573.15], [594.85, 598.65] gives -0.34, 6.53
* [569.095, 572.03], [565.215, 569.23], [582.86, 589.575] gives -0.05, 6.39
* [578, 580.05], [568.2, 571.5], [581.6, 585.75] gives -0.06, 6.7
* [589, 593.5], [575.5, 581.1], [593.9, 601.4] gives 0.41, 6.83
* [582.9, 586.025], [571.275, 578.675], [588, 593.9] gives -0.11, 6.39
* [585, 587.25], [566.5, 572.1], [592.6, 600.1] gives 0.04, 6.66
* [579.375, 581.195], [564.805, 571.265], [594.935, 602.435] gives -0.09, 6.56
